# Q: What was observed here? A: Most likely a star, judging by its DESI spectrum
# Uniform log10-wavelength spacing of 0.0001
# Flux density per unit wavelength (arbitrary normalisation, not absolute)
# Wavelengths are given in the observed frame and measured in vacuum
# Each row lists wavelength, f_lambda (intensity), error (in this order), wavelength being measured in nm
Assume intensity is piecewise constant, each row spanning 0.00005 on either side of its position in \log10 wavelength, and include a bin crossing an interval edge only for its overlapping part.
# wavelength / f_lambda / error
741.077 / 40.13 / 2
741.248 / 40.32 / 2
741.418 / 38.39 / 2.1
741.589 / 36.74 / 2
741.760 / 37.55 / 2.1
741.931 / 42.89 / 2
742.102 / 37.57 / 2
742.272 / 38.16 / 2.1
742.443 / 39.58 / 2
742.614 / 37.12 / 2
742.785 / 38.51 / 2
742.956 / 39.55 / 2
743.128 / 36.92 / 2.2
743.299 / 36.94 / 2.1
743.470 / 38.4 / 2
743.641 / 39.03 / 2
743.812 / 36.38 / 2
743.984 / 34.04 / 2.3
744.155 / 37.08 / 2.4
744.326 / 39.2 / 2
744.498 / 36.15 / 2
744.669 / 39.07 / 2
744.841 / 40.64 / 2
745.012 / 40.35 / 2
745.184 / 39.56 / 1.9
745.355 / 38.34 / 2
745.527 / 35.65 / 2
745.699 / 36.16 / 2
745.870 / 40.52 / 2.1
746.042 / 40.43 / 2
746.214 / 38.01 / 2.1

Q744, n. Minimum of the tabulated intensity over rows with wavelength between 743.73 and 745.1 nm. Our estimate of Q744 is 34.04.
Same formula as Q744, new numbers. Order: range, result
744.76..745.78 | 35.65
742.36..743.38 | 36.92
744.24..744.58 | 36.15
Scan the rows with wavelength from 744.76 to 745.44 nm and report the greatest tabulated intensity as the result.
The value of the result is 40.64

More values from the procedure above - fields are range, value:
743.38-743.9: 39.03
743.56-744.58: 39.2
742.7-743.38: 39.55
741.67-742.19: 42.89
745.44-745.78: 36.16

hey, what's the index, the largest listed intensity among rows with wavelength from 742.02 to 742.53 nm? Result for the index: 39.58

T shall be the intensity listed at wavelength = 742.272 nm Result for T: 38.16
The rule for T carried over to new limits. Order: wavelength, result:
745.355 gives 38.34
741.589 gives 36.74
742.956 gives 39.55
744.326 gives 39.2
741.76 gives 37.55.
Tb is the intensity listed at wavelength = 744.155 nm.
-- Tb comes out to 37.08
